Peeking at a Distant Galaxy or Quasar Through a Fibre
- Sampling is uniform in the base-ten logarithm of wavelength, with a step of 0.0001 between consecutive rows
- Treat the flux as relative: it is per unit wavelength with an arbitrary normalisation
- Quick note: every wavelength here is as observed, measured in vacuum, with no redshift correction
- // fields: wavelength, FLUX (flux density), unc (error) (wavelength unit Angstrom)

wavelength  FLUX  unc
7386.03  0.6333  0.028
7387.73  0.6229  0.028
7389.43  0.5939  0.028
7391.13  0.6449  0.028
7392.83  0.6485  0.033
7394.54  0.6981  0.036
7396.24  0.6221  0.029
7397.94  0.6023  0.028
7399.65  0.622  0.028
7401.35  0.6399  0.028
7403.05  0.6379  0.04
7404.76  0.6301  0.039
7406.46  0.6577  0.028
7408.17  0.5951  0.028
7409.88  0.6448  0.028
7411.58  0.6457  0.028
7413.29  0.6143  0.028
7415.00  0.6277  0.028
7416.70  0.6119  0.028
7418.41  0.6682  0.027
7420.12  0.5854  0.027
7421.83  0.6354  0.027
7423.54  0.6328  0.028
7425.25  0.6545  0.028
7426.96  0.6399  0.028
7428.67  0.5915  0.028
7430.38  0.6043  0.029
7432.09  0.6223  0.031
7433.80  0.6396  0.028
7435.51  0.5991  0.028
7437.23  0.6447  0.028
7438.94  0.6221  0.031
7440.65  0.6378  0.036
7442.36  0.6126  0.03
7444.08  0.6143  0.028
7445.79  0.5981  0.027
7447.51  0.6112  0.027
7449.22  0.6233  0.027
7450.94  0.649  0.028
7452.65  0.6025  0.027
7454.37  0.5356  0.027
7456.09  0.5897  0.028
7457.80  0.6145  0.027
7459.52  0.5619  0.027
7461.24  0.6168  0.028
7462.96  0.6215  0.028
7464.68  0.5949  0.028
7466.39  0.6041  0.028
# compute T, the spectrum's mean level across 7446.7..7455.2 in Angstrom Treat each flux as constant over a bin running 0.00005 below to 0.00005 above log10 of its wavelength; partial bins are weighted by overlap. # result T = 0.605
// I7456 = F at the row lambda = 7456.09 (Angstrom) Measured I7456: 0.5897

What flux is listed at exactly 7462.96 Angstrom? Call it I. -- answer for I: 0.6215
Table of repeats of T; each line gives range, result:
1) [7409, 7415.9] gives 0.633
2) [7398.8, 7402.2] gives 0.632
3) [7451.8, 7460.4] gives 0.581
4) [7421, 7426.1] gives 0.641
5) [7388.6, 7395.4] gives 0.646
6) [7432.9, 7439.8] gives 0.626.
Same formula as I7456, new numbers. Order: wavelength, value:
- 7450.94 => 0.649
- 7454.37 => 0.5356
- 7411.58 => 0.6457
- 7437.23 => 0.6447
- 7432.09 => 0.6223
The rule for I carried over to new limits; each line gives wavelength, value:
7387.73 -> 0.6229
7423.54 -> 0.6328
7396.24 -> 0.6221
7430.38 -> 0.6043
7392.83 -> 0.6485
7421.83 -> 0.6354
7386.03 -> 0.6333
